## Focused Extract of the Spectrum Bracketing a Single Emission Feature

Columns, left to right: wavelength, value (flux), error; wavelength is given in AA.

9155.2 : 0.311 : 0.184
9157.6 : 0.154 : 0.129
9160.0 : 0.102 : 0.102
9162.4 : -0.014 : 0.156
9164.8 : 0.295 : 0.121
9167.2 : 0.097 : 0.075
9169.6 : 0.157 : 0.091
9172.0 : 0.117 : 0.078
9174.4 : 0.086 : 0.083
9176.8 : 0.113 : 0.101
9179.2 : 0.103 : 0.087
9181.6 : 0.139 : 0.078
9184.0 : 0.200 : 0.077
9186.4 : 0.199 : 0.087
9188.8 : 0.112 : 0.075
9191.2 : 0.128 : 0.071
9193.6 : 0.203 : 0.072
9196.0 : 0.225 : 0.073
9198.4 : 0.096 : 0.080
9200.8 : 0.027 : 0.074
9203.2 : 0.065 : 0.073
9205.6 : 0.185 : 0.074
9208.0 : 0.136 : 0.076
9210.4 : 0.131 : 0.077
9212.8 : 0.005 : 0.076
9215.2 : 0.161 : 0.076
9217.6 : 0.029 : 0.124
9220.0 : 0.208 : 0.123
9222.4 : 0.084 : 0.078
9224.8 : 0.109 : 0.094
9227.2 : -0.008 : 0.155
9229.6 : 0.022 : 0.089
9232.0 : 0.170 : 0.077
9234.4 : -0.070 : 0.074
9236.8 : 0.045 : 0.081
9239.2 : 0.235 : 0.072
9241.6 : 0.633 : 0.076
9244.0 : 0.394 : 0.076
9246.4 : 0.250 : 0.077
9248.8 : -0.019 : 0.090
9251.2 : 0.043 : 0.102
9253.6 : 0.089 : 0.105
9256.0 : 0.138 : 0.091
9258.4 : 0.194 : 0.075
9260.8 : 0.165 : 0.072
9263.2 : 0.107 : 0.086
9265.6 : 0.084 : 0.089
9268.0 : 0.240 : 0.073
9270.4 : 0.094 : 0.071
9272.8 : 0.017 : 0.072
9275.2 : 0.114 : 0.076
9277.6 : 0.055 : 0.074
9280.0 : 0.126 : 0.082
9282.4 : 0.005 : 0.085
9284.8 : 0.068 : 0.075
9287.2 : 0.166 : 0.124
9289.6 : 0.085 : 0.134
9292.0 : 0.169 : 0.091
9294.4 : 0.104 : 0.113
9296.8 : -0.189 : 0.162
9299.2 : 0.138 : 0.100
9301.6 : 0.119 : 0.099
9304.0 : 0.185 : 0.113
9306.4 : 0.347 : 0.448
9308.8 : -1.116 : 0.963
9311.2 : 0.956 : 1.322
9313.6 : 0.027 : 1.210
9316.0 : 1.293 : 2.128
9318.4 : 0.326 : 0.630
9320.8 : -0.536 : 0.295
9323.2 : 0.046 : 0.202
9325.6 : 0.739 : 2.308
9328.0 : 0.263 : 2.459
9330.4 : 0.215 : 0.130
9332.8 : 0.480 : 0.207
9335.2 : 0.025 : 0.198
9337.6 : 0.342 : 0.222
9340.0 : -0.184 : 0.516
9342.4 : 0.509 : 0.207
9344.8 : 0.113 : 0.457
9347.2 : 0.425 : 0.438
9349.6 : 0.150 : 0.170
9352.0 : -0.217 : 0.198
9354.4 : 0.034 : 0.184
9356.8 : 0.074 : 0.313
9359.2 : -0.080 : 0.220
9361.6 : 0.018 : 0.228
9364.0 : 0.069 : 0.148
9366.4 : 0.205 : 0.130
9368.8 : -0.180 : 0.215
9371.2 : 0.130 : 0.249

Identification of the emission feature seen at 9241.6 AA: Hbeta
